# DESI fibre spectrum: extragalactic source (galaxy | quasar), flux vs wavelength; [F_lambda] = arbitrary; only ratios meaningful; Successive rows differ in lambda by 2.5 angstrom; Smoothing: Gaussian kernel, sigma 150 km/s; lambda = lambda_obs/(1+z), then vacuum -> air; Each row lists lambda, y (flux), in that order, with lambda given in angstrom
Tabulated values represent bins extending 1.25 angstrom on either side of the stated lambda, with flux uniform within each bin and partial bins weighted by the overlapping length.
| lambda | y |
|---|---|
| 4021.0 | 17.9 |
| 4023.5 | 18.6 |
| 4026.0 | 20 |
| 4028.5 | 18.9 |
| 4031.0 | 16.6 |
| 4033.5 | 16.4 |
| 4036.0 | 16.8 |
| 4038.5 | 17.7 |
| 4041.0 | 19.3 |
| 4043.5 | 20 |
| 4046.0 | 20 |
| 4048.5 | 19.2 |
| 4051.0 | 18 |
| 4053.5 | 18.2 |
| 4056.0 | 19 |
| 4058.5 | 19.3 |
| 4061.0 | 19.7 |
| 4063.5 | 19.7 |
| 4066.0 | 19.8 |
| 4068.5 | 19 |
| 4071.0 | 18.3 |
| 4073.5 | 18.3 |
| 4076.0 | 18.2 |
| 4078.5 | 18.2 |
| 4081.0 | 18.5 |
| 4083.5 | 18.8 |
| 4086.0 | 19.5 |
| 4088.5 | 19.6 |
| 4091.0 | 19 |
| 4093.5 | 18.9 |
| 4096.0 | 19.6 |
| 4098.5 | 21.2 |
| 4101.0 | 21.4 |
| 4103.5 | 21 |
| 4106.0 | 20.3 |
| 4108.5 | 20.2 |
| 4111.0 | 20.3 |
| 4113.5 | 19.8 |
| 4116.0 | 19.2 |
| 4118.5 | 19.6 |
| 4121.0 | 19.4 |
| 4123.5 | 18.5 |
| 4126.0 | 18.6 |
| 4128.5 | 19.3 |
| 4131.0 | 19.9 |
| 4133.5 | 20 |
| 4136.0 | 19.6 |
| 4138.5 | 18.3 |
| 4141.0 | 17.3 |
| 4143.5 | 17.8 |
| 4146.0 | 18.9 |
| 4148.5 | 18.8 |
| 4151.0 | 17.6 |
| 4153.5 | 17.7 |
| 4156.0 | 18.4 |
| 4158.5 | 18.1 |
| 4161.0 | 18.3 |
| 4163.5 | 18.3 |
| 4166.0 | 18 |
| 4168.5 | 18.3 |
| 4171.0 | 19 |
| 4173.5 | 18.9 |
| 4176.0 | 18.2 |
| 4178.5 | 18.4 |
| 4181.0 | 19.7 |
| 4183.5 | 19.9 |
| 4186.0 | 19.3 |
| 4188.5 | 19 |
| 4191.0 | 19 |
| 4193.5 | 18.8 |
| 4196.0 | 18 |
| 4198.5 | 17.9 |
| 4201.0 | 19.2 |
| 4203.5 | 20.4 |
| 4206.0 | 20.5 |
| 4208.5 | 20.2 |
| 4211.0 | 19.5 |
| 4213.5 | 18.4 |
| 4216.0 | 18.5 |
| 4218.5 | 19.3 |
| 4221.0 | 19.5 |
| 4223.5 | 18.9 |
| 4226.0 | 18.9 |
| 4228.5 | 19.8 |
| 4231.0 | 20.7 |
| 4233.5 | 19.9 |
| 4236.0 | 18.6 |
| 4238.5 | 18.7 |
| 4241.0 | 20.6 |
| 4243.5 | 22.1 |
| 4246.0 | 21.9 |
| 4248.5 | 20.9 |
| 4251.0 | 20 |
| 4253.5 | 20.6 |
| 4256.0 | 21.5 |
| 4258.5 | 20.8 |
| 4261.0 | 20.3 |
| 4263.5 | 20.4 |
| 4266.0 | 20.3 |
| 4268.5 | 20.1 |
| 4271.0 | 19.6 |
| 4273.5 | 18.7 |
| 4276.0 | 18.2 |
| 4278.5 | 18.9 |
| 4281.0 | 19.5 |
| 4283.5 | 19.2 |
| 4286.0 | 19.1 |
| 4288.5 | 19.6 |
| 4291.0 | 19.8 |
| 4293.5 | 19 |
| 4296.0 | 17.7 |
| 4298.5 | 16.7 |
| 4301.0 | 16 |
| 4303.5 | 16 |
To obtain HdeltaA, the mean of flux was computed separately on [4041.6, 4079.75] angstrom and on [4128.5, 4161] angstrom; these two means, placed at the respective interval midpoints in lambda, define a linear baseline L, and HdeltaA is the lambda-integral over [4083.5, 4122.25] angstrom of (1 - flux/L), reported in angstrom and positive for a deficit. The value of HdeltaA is -2.3 angstrom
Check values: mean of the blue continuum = 19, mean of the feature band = 19.9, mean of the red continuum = 18.6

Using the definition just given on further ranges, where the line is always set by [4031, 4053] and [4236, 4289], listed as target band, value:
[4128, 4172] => 1.45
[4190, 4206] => 0.42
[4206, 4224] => 0.33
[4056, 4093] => -0.85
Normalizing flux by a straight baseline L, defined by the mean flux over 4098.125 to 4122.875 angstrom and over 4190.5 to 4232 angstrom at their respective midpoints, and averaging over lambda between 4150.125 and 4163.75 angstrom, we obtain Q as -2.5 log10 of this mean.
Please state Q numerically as 0.10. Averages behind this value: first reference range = 20.2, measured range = 18.1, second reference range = 19.3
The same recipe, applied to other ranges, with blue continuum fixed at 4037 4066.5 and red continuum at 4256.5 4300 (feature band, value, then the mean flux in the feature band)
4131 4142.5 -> 0.02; 18.9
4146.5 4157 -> 0.06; 18.2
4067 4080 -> 0.04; 18.4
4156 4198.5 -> 0.03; 18.7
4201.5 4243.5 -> -0.02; 19.6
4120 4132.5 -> 0.00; 19.2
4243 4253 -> -0.10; 21.1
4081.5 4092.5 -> 0.00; 19.2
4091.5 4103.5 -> -0.06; 20.3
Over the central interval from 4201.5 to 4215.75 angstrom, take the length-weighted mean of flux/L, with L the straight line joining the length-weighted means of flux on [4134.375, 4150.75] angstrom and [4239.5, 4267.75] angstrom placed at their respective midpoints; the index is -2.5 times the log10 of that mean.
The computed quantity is 0.01 mag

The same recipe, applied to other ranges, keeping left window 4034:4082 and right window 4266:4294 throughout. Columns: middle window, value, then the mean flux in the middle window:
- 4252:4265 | -0.08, 20.7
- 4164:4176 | 0.03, 18.5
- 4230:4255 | -0.07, 20.4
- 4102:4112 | -0.09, 20.5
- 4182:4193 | -0.01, 19.3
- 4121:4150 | 0.01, 18.8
